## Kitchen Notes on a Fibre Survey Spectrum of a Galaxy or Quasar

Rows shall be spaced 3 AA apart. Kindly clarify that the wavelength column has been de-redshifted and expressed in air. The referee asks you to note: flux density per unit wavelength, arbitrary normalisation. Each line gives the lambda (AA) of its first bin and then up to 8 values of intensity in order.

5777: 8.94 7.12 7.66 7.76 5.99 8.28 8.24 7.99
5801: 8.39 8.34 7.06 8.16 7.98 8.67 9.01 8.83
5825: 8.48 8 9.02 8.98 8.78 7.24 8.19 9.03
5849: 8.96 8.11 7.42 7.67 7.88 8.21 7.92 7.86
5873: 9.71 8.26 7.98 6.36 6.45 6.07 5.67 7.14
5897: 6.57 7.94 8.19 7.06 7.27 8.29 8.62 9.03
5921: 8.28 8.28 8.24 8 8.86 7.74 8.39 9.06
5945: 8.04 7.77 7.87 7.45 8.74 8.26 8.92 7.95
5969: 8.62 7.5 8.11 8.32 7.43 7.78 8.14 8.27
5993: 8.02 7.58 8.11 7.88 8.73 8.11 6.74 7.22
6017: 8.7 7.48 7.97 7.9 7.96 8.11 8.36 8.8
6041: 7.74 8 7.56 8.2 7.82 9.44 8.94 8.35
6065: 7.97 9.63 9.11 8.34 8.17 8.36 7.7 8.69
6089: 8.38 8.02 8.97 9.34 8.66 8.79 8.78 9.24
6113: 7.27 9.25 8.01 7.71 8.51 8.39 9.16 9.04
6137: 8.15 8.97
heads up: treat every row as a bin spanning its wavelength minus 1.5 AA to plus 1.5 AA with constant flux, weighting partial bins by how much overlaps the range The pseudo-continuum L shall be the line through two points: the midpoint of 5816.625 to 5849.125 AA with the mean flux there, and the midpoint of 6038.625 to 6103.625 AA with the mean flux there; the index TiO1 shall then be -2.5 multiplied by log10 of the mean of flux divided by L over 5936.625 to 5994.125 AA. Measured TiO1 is 0.05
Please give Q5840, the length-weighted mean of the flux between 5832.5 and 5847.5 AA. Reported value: 8.44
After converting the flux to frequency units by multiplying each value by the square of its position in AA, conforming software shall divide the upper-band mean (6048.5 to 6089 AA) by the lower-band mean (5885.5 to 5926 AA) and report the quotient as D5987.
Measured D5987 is 1.2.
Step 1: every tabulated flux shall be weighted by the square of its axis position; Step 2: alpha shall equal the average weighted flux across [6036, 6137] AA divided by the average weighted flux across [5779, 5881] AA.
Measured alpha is 1.14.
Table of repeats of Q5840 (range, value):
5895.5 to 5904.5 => 7.57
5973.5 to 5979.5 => 8.21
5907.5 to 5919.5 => 8.3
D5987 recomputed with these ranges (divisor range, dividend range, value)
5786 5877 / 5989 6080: 1.07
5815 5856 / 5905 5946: 1.00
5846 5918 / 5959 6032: 1.08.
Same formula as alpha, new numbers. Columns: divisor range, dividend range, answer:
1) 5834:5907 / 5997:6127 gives 1.15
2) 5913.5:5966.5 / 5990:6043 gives 0.98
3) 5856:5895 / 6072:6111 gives 1.23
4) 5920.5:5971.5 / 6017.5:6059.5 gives 1.02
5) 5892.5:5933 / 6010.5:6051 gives 1.04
